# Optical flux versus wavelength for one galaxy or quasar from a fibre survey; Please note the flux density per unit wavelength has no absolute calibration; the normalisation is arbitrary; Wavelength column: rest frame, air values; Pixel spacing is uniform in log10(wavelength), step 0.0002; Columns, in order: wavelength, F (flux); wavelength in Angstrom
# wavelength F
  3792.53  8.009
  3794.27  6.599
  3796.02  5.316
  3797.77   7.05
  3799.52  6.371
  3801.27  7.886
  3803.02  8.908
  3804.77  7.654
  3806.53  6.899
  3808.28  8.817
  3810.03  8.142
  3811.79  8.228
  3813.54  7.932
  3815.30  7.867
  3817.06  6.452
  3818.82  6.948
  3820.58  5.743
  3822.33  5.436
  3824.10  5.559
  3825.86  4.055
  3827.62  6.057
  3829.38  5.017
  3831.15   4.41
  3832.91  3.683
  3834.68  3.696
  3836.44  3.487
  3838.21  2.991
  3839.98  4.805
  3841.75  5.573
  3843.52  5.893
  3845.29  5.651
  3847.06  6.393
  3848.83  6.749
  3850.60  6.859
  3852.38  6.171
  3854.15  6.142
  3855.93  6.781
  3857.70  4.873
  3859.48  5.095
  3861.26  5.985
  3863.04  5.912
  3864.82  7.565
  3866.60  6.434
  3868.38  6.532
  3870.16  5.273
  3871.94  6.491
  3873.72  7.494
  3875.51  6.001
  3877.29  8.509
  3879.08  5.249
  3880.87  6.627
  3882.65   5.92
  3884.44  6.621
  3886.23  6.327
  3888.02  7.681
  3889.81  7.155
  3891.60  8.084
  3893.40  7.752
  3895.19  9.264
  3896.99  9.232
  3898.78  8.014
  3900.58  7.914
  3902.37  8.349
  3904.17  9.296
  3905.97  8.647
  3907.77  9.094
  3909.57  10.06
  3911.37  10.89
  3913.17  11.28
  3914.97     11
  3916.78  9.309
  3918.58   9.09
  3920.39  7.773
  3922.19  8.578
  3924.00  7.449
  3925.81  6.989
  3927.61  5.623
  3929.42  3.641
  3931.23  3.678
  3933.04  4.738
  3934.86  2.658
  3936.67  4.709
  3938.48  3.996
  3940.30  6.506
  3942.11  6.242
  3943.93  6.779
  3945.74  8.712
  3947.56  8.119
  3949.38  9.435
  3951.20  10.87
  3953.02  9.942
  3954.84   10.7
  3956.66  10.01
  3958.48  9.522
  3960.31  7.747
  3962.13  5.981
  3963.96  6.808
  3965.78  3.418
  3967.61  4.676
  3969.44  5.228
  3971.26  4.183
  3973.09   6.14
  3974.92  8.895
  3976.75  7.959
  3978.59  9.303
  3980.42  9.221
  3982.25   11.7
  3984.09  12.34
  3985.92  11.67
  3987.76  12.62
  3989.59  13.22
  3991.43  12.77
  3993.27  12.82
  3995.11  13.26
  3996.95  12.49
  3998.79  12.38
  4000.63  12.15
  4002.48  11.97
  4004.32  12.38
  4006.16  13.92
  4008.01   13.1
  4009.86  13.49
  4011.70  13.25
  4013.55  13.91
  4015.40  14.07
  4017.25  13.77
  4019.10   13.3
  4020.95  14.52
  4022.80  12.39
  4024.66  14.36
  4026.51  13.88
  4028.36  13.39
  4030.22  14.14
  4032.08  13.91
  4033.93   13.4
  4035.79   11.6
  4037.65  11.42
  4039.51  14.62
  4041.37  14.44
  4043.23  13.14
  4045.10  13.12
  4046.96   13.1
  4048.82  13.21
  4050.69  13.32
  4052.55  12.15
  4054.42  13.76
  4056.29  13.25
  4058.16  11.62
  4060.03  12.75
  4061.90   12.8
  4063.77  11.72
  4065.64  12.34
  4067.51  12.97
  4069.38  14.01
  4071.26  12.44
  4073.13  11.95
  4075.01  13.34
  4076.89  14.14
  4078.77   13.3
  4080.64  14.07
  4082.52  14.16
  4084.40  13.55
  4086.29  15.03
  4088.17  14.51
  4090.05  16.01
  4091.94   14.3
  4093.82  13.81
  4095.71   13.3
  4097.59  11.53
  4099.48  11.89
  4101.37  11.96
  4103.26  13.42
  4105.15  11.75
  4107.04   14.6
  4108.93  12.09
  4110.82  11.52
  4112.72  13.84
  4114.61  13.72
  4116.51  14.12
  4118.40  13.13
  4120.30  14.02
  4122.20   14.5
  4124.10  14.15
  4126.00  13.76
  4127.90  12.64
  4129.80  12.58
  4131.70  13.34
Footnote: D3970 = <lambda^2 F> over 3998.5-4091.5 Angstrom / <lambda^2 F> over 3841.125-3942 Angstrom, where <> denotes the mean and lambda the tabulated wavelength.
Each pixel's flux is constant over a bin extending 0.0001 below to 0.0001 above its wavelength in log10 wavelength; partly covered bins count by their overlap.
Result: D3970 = 2.06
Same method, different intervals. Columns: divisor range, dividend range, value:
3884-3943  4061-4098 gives 1.96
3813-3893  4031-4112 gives 2.44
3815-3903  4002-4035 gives 2.34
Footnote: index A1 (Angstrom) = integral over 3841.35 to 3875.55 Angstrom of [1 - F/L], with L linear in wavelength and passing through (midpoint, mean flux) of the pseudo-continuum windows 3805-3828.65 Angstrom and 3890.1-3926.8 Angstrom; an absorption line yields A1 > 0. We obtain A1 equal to 6.7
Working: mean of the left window 6.79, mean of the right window 8.87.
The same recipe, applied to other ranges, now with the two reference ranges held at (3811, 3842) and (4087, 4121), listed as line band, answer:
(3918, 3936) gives 5.0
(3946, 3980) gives 5.5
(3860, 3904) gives -0.6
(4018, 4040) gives -4.4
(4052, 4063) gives -0.7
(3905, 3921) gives -3.7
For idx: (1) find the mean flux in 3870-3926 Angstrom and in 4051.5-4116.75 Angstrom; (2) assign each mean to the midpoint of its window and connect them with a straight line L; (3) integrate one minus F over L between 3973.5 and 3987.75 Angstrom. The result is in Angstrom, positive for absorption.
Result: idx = 0.3 Angstrom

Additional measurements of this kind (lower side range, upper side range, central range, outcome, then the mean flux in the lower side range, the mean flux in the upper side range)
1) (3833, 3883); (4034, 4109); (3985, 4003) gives -3.47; 5.87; 13.2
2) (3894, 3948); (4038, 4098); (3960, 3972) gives 5.14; 7.58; 13.4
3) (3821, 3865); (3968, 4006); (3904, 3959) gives 4.19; 5.36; 10.6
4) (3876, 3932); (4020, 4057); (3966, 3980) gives 5.45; 7.9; 13.4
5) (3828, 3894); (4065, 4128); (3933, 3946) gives 4.68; 5.99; 13.4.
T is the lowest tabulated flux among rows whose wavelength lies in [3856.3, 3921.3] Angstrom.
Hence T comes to 4.873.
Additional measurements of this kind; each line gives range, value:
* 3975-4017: 7.959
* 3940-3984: 3.418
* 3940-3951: 6.242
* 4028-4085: 11.42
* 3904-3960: 2.658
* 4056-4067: 11.62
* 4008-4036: 11.6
